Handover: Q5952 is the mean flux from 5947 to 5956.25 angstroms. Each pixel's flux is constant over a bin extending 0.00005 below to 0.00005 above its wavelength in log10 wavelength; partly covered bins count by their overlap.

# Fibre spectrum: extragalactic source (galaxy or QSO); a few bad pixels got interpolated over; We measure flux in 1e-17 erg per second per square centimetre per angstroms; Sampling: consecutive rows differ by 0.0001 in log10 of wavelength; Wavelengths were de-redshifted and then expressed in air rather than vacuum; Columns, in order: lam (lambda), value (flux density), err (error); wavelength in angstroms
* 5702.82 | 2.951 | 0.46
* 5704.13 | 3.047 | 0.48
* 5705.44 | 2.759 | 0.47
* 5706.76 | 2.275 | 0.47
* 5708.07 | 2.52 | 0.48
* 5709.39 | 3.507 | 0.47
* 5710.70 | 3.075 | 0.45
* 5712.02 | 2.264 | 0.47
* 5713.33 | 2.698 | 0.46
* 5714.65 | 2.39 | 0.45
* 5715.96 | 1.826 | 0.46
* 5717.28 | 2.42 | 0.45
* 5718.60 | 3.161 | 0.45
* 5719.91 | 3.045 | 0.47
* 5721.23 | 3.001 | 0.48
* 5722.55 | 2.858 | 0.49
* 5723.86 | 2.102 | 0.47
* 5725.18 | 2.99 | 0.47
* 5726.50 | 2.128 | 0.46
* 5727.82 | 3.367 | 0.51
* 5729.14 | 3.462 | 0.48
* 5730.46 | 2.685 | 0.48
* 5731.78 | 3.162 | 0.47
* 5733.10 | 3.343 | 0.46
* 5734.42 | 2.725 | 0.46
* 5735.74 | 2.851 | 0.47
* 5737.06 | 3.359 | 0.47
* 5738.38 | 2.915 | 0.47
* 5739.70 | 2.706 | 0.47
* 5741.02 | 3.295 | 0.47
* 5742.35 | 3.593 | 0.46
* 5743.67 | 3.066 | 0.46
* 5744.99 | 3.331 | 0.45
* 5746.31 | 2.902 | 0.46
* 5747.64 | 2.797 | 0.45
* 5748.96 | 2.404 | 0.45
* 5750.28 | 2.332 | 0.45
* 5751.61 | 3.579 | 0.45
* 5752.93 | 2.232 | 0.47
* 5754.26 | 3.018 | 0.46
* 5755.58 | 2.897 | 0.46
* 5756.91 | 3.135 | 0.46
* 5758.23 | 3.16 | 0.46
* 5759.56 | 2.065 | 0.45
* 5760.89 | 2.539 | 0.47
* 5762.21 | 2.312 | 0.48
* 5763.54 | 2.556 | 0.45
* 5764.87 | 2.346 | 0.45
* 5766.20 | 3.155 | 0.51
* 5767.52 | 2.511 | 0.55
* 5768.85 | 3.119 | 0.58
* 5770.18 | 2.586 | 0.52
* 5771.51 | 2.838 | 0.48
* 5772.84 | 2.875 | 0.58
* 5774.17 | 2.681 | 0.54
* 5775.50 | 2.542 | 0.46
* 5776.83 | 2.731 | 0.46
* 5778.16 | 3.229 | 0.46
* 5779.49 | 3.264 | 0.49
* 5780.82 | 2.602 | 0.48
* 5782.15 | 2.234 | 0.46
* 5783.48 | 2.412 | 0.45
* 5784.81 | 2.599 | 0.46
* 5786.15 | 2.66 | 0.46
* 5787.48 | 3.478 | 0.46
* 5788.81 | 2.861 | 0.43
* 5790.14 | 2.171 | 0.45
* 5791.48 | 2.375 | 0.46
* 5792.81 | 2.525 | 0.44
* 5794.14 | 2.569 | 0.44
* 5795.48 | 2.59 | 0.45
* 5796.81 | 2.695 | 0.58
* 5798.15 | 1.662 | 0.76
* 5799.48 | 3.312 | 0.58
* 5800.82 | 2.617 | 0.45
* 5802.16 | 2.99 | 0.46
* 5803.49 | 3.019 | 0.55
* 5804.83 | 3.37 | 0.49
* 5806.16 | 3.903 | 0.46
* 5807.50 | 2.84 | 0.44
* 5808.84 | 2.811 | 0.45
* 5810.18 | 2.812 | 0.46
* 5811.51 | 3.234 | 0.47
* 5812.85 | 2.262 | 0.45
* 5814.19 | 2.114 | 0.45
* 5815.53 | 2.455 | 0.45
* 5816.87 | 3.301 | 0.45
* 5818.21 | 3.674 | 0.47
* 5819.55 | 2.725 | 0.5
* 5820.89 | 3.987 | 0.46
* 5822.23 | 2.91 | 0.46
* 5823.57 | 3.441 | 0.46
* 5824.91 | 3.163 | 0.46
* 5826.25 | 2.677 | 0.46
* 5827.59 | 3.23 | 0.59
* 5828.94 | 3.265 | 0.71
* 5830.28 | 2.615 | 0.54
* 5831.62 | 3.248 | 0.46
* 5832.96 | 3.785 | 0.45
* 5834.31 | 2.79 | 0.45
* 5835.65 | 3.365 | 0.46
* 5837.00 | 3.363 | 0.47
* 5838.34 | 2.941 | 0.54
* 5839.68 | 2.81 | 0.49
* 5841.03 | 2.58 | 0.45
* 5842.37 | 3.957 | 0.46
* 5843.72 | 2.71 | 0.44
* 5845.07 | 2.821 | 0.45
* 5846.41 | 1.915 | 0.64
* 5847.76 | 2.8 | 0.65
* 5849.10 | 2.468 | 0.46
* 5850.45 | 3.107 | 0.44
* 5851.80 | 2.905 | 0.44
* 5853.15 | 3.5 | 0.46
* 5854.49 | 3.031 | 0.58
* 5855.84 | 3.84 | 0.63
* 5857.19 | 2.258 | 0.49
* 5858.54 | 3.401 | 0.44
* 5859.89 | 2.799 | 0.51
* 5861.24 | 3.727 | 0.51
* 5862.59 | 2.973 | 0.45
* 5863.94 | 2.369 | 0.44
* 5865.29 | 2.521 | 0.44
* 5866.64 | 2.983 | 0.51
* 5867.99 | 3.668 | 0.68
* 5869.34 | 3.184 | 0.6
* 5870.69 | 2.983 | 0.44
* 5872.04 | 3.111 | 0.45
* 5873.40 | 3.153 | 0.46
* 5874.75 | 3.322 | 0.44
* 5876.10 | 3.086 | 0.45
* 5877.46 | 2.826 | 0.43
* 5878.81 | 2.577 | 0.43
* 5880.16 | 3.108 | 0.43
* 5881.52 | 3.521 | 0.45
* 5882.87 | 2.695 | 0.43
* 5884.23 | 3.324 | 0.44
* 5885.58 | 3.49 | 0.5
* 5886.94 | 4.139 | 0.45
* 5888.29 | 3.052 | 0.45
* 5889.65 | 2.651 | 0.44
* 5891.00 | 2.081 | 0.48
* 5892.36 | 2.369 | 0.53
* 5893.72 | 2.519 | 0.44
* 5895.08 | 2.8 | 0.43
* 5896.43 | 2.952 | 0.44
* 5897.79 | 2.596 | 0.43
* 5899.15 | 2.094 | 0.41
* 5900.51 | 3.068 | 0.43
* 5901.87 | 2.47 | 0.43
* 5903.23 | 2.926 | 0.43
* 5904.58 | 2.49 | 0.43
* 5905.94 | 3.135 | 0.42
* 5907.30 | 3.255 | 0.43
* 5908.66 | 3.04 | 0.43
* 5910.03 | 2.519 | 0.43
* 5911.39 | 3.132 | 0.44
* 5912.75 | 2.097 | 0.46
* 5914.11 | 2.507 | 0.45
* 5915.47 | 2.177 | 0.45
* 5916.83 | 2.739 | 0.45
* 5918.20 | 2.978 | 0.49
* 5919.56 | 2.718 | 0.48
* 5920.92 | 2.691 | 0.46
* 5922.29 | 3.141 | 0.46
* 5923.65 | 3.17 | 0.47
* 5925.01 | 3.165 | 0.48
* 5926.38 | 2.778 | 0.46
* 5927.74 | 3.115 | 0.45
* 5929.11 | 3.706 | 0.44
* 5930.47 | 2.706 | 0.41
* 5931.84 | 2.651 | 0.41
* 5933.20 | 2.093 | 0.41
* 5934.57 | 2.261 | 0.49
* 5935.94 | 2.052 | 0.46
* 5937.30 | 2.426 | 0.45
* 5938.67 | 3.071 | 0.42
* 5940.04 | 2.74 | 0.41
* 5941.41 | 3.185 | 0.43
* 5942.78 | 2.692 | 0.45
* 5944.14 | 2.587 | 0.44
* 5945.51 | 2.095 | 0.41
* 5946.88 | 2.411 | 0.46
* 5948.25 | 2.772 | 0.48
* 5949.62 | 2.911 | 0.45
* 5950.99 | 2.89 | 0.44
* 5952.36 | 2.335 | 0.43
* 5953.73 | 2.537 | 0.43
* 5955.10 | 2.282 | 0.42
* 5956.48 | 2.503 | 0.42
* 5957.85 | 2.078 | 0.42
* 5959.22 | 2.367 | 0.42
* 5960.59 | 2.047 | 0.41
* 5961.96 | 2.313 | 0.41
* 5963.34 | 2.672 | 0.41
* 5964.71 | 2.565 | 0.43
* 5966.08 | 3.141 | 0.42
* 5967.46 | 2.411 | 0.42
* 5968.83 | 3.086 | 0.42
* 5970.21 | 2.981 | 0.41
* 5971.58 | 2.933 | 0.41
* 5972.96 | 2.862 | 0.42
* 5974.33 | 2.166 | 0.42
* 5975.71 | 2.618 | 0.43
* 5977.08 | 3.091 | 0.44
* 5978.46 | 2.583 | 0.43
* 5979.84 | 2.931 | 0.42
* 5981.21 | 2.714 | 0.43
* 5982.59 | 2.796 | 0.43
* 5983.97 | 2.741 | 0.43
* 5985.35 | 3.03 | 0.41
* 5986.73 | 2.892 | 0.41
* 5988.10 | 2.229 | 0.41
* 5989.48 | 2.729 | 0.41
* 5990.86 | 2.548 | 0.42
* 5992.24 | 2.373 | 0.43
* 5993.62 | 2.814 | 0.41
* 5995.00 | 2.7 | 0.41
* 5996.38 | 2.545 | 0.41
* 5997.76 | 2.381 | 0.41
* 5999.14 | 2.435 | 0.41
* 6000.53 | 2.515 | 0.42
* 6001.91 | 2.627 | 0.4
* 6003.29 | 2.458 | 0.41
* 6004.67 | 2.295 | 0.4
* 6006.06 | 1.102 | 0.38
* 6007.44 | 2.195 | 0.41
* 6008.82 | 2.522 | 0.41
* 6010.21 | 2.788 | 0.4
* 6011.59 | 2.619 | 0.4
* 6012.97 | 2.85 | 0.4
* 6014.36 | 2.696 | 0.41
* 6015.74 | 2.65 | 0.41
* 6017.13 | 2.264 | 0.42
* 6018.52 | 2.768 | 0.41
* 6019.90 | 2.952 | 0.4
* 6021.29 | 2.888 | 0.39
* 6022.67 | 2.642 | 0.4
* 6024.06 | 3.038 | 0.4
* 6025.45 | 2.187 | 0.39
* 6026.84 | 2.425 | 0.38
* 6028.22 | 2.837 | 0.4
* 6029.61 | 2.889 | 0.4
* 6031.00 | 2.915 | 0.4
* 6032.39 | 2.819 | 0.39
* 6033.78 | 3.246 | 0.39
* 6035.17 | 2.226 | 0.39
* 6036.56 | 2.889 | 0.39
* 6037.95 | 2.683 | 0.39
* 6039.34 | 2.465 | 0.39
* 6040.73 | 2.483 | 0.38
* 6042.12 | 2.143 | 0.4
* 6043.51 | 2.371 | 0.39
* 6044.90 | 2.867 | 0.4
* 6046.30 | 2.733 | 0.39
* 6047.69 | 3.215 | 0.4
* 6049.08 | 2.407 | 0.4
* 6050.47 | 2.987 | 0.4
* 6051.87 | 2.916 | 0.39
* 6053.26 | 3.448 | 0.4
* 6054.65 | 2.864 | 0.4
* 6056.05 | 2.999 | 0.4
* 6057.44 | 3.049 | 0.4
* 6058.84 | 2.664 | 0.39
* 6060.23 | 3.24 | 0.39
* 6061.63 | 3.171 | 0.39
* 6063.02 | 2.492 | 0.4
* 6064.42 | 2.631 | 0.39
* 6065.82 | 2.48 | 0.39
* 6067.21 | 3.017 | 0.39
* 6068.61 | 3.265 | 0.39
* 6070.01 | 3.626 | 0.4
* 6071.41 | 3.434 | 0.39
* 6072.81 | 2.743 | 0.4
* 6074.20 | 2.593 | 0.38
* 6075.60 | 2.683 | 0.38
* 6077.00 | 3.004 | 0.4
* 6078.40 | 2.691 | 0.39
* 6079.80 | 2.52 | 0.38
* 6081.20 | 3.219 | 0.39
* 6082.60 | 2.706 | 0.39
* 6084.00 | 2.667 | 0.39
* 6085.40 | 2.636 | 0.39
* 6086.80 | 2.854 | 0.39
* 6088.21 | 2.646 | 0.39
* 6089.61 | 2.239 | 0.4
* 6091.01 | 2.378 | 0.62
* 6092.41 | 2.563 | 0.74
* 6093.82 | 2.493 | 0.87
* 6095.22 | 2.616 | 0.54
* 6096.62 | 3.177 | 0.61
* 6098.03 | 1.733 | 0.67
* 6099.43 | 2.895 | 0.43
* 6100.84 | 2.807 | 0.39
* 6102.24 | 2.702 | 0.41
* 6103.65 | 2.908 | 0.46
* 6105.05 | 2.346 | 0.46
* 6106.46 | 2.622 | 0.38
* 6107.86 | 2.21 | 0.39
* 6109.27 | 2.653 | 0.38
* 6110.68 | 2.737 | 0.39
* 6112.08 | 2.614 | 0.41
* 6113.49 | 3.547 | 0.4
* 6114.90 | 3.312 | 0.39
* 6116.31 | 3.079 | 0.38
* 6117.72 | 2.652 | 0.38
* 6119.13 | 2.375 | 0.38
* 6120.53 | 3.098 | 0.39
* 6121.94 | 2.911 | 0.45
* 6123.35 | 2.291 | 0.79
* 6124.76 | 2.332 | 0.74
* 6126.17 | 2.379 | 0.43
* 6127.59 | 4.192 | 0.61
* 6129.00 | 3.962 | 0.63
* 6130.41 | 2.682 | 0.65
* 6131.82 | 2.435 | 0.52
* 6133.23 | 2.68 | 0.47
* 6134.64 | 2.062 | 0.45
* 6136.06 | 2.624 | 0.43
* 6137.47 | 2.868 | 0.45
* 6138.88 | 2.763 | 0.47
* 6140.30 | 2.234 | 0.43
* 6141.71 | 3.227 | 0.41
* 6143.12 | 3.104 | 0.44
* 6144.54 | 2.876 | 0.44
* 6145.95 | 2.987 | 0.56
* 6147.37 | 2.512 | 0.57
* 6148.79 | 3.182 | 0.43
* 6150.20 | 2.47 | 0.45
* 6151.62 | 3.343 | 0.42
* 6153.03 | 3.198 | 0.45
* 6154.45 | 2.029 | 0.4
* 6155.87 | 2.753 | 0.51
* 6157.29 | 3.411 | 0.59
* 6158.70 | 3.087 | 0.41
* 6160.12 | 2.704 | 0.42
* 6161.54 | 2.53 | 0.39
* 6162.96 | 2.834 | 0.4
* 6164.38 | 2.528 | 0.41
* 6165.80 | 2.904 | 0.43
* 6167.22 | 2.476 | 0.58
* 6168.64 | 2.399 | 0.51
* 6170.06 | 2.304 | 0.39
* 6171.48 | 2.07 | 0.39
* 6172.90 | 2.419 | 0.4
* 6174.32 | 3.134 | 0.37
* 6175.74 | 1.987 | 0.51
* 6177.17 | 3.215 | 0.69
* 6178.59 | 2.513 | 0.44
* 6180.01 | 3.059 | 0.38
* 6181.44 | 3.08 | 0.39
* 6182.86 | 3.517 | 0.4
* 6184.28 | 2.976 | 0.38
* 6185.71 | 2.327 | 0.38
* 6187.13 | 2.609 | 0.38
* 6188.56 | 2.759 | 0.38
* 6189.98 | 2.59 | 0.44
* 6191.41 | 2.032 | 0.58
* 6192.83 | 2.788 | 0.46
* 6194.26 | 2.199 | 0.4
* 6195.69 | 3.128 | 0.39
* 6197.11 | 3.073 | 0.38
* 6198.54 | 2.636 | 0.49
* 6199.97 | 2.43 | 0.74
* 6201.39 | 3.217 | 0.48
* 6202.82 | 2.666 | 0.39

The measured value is 2.6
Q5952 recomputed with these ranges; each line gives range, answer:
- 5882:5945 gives 2.79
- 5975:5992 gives 2.73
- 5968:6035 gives 2.65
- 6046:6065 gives 2.92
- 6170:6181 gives 2.62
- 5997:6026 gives 2.52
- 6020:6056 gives 2.75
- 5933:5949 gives 2.55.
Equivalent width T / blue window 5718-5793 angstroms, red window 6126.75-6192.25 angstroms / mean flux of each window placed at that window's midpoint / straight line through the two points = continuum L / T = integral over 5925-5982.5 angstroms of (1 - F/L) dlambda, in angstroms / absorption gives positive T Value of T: 3.05 angstroms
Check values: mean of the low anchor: 2.82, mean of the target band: 2.65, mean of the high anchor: 2.77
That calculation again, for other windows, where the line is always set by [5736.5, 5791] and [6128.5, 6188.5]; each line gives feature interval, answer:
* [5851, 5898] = -3.83 angstroms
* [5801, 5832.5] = -2.77 angstroms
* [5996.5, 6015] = 2.34 angstroms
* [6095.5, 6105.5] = 0.39 angstroms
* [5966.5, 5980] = 0.06 angstroms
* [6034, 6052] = 0.78 angstroms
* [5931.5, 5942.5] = 0.88 angstroms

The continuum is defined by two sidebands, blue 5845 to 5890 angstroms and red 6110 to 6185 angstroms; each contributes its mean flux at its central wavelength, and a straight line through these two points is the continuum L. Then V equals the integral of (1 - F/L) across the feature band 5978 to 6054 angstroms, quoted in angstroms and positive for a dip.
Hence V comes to 7.1 angstroms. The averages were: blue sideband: 3.04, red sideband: 2.8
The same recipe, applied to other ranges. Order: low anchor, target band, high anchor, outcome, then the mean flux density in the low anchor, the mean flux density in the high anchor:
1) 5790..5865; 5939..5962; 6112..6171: 2.9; 2.95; 2.81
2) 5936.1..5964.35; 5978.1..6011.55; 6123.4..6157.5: 0.8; 2.54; 2.83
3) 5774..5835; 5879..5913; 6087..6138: -0.4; 2.88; 2.72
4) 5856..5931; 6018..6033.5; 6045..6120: 0.3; 2.92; 2.8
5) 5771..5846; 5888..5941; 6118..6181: 2.5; 2.9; 2.75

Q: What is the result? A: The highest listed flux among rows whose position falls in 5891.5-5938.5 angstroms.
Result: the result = 3.706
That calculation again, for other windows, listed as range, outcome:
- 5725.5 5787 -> 3.593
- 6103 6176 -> 4.192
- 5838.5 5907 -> 4.139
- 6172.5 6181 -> 3.215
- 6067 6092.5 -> 3.626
